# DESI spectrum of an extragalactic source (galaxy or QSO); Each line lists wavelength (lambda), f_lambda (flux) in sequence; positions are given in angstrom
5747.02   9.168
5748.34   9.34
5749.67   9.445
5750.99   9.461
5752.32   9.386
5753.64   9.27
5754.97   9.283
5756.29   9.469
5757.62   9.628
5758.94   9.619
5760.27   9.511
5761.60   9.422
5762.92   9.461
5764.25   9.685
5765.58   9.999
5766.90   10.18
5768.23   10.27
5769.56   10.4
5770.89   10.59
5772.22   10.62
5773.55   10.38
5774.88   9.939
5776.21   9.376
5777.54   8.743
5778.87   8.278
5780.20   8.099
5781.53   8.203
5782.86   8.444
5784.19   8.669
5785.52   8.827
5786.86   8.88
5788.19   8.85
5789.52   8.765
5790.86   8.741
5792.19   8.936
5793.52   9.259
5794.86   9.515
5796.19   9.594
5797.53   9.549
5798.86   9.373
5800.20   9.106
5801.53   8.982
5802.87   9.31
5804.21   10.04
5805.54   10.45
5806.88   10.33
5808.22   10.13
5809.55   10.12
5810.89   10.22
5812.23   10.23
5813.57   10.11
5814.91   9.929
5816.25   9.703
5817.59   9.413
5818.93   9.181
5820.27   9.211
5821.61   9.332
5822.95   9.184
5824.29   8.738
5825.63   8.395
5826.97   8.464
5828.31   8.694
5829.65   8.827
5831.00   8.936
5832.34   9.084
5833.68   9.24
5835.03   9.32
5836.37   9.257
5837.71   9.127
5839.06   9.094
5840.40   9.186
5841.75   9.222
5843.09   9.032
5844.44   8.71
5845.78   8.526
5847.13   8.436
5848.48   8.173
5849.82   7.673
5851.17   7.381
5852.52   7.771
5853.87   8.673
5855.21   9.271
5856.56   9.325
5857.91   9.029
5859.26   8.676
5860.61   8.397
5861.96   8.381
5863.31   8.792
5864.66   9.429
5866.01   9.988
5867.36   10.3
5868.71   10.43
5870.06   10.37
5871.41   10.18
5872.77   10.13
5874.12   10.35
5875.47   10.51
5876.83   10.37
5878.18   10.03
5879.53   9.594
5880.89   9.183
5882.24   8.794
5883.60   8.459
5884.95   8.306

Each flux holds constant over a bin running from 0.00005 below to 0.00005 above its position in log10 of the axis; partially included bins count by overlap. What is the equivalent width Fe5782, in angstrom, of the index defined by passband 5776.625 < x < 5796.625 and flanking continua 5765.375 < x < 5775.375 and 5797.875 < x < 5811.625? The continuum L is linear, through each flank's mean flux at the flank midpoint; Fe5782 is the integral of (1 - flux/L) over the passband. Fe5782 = 2.6 angstrom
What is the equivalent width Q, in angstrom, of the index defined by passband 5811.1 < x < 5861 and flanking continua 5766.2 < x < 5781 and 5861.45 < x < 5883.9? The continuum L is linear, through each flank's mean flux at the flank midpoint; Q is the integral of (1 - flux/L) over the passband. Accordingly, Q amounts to 3.98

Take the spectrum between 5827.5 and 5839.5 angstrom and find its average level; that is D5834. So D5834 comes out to 9.06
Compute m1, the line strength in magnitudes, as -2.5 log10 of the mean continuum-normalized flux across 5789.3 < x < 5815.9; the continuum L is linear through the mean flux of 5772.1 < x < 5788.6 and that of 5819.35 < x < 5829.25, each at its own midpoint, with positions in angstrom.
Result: -0.08 mag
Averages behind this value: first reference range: 8.97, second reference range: 8.87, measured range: 9.65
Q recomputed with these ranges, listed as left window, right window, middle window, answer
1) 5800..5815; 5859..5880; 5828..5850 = 2.16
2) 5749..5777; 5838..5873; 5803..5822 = -1.04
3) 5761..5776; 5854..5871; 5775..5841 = 3.71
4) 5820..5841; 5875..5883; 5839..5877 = 1.04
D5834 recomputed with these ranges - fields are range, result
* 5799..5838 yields 9.42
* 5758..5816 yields 9.52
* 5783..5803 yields 9.07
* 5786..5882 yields 9.28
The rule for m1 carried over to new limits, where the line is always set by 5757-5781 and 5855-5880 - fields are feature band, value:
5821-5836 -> 0.09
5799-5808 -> 0.00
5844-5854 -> 0.19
